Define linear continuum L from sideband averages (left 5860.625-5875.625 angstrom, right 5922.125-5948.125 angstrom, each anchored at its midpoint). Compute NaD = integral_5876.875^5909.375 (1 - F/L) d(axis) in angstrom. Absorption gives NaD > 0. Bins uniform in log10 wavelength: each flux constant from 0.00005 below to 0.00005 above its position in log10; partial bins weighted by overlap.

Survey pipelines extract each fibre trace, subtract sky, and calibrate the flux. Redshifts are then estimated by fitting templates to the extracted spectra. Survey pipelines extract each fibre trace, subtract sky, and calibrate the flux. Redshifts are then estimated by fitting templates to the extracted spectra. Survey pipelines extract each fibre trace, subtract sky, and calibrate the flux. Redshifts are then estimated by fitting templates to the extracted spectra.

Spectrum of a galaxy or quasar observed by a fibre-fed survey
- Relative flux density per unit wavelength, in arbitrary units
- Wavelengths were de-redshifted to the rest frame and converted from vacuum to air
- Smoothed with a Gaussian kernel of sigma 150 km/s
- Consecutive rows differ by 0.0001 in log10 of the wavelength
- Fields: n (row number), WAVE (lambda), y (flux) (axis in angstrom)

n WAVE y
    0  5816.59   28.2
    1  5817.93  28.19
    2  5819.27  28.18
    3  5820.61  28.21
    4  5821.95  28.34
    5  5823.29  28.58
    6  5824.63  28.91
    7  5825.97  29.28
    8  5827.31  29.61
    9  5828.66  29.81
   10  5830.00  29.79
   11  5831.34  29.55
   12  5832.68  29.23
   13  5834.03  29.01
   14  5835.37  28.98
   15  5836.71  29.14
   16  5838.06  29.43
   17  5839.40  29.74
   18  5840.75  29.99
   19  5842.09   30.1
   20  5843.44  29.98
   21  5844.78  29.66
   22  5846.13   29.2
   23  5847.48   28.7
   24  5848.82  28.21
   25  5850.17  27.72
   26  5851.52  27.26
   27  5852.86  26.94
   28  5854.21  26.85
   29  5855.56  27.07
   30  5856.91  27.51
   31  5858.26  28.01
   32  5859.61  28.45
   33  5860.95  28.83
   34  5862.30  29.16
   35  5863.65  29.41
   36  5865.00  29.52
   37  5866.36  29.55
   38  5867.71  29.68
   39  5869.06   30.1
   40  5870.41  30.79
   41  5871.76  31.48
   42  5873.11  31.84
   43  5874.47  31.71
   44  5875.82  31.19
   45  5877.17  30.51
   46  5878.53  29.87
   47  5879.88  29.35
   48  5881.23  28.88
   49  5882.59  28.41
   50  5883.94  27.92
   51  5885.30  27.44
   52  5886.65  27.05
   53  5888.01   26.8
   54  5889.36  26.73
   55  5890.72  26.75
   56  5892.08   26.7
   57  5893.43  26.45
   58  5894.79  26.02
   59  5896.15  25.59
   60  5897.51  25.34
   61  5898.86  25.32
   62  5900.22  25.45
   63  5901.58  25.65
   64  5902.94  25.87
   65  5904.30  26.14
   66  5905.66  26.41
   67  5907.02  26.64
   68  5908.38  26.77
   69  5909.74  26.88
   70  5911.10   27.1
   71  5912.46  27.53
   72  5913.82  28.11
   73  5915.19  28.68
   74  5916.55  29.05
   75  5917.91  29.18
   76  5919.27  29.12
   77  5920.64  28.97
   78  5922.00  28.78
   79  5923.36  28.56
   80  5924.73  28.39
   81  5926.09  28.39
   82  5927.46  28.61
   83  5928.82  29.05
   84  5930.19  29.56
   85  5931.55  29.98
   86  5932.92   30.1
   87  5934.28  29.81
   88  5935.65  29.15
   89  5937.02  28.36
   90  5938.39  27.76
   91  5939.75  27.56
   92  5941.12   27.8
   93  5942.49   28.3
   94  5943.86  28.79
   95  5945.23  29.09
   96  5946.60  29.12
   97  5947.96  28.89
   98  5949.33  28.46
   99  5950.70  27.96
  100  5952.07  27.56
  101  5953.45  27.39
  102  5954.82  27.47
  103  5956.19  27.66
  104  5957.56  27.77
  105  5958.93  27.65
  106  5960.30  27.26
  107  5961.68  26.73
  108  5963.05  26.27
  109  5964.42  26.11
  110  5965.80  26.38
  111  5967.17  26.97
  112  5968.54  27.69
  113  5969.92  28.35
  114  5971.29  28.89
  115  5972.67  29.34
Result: 3.0 angstrom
